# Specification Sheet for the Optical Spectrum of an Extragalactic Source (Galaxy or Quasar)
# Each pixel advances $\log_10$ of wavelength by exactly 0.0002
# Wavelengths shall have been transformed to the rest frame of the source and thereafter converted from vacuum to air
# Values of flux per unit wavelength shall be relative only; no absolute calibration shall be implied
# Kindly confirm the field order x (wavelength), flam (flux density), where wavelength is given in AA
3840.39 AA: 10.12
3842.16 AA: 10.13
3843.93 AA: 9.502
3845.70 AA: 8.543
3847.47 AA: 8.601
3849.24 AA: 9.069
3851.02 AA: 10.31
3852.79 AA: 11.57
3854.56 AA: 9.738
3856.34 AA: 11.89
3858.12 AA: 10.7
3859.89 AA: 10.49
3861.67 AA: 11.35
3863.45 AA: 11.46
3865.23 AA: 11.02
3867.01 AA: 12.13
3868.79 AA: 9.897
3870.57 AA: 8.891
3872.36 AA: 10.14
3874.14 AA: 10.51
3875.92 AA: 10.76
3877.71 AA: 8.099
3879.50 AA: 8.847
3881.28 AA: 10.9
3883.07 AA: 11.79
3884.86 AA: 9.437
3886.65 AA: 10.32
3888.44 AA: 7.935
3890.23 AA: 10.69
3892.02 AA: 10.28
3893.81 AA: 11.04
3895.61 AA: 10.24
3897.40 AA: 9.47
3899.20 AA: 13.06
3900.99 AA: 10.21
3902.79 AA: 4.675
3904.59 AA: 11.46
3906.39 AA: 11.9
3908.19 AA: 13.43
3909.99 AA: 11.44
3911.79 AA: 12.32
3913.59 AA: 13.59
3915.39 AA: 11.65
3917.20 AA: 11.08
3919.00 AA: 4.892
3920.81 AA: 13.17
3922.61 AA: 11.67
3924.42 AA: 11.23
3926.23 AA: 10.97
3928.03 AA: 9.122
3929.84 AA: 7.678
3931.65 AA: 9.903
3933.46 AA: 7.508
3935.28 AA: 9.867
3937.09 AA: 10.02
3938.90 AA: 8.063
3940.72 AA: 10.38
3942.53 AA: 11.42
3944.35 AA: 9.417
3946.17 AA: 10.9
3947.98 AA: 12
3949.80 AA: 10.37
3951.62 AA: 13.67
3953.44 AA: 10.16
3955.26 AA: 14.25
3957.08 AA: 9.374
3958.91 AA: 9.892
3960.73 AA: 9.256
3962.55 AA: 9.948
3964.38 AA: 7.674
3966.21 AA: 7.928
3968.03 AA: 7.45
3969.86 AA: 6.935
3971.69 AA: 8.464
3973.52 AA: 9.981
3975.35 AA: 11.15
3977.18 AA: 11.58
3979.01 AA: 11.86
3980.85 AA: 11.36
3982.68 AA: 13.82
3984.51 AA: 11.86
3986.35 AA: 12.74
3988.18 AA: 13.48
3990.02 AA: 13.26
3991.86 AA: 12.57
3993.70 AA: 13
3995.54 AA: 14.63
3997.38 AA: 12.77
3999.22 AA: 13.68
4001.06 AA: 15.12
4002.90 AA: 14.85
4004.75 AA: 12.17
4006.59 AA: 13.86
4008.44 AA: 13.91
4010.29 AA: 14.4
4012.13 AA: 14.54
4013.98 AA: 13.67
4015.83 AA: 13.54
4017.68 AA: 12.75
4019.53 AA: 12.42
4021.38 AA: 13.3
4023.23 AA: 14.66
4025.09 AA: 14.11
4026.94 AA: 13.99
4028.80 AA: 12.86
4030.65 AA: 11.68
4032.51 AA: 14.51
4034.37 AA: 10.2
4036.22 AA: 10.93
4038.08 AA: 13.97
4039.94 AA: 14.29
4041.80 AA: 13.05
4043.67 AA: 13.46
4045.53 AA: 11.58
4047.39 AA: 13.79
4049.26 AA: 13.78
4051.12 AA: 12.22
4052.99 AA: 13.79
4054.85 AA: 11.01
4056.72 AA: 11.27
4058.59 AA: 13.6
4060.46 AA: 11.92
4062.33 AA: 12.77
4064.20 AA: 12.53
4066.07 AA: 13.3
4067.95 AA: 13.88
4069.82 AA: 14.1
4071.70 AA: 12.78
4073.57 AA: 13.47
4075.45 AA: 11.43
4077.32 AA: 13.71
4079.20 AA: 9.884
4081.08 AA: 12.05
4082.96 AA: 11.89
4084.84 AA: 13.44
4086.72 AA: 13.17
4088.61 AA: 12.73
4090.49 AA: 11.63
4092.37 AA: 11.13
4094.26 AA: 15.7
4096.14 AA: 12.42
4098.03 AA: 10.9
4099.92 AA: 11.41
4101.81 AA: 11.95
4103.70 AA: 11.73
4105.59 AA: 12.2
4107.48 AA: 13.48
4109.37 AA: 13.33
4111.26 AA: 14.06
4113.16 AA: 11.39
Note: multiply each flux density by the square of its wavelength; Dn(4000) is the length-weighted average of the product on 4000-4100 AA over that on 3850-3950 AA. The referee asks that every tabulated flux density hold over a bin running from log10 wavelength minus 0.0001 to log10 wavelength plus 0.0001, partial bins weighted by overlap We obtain 1.34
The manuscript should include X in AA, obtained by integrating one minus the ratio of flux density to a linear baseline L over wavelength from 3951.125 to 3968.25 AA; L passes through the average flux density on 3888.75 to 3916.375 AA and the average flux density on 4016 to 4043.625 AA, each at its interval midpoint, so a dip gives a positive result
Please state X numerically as 2.8 AA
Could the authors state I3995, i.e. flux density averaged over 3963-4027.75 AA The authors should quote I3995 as 12.4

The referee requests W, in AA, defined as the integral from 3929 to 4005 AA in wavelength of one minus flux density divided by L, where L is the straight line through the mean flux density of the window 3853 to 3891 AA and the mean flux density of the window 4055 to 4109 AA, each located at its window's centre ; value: 2.27 AA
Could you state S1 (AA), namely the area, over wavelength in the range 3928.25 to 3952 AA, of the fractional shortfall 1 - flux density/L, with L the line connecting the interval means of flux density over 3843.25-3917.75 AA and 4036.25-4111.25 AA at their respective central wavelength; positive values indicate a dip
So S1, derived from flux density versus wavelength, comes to 2.52 AA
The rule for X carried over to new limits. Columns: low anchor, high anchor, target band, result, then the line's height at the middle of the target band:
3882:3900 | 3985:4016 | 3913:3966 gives 7.0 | 11.8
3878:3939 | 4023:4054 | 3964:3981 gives 3.3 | 11.7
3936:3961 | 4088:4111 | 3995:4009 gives -3.2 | 11.3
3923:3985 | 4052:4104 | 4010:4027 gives -3.5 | 11.4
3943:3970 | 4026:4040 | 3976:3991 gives -2.0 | 11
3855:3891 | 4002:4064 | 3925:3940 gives 2.9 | 11.4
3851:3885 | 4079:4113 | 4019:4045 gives -2.6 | 11.9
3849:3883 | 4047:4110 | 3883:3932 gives 1.7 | 10.9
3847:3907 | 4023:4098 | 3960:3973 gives 3.6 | 11.5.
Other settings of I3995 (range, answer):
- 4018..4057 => 12.9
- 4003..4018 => 13.7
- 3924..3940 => 9.33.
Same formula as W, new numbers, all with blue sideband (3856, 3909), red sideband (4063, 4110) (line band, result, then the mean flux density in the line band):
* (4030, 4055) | -1.4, 12.8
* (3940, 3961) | 0.3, 11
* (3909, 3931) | 0.1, 10.7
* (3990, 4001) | -1.8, 13.5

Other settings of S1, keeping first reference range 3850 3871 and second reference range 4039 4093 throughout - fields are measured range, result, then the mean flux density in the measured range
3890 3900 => 0.3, 10.8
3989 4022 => -3.9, 13.6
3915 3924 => 0.7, 10.5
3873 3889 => 1.6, 9.89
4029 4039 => 0.1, 12.3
